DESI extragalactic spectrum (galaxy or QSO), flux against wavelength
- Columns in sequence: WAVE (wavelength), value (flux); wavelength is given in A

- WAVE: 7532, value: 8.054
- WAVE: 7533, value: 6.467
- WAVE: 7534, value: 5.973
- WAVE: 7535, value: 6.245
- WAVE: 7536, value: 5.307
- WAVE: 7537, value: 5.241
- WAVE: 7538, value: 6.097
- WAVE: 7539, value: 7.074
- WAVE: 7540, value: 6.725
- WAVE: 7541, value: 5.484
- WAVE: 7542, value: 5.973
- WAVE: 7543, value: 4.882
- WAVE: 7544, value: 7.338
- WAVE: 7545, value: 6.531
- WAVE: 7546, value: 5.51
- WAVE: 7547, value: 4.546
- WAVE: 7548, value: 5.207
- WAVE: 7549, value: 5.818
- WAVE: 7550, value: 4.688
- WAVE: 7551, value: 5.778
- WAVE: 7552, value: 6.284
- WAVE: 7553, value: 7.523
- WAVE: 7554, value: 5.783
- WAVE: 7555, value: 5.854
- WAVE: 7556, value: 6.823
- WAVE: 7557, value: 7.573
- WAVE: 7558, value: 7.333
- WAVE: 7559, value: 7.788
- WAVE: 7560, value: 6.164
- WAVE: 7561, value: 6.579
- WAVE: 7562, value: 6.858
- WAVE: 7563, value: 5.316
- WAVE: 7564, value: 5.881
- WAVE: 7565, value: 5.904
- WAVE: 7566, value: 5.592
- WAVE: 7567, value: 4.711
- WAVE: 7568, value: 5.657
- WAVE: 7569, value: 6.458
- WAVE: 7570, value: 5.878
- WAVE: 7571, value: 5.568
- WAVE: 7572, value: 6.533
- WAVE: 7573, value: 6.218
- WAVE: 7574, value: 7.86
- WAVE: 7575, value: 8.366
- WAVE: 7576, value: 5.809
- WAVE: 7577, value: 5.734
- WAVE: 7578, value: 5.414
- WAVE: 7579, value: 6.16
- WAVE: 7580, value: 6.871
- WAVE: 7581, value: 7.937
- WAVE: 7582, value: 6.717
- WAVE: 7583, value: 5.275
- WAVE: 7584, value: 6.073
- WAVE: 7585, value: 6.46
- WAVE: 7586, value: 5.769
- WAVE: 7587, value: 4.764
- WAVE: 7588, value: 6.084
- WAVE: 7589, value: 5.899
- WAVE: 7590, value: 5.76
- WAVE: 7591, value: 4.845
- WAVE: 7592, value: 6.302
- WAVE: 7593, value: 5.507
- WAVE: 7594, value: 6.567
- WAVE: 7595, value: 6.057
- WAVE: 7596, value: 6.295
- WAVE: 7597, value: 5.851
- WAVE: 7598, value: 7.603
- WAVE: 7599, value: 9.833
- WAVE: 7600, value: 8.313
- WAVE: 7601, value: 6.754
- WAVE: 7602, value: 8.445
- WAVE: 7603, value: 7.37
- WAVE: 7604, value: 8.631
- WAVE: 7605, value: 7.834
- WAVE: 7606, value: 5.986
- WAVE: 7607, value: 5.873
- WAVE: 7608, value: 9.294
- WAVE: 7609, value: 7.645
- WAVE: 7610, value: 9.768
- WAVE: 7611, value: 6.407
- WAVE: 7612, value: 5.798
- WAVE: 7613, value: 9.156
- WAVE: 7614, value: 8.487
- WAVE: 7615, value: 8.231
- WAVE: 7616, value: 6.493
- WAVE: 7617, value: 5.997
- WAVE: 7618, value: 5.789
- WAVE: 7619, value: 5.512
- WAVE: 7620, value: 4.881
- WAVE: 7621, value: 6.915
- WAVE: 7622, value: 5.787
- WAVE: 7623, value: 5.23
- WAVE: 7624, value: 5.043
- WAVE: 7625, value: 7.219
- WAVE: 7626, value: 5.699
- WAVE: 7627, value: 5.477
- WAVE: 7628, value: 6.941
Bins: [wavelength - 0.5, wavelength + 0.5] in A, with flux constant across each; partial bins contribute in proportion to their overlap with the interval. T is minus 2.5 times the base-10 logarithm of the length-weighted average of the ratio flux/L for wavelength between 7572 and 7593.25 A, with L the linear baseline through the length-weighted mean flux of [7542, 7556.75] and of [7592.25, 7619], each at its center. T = 0.09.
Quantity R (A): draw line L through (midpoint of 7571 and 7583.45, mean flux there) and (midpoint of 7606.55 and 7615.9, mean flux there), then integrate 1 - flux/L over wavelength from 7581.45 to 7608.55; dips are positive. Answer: 2.0 A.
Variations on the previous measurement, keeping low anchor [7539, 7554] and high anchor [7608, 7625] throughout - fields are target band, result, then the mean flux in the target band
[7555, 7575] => -0.8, 6.39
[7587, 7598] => 0.9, 5.94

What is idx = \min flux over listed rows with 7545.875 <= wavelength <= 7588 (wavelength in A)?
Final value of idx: 4.546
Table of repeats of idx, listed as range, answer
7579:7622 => 4.764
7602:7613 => 5.798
